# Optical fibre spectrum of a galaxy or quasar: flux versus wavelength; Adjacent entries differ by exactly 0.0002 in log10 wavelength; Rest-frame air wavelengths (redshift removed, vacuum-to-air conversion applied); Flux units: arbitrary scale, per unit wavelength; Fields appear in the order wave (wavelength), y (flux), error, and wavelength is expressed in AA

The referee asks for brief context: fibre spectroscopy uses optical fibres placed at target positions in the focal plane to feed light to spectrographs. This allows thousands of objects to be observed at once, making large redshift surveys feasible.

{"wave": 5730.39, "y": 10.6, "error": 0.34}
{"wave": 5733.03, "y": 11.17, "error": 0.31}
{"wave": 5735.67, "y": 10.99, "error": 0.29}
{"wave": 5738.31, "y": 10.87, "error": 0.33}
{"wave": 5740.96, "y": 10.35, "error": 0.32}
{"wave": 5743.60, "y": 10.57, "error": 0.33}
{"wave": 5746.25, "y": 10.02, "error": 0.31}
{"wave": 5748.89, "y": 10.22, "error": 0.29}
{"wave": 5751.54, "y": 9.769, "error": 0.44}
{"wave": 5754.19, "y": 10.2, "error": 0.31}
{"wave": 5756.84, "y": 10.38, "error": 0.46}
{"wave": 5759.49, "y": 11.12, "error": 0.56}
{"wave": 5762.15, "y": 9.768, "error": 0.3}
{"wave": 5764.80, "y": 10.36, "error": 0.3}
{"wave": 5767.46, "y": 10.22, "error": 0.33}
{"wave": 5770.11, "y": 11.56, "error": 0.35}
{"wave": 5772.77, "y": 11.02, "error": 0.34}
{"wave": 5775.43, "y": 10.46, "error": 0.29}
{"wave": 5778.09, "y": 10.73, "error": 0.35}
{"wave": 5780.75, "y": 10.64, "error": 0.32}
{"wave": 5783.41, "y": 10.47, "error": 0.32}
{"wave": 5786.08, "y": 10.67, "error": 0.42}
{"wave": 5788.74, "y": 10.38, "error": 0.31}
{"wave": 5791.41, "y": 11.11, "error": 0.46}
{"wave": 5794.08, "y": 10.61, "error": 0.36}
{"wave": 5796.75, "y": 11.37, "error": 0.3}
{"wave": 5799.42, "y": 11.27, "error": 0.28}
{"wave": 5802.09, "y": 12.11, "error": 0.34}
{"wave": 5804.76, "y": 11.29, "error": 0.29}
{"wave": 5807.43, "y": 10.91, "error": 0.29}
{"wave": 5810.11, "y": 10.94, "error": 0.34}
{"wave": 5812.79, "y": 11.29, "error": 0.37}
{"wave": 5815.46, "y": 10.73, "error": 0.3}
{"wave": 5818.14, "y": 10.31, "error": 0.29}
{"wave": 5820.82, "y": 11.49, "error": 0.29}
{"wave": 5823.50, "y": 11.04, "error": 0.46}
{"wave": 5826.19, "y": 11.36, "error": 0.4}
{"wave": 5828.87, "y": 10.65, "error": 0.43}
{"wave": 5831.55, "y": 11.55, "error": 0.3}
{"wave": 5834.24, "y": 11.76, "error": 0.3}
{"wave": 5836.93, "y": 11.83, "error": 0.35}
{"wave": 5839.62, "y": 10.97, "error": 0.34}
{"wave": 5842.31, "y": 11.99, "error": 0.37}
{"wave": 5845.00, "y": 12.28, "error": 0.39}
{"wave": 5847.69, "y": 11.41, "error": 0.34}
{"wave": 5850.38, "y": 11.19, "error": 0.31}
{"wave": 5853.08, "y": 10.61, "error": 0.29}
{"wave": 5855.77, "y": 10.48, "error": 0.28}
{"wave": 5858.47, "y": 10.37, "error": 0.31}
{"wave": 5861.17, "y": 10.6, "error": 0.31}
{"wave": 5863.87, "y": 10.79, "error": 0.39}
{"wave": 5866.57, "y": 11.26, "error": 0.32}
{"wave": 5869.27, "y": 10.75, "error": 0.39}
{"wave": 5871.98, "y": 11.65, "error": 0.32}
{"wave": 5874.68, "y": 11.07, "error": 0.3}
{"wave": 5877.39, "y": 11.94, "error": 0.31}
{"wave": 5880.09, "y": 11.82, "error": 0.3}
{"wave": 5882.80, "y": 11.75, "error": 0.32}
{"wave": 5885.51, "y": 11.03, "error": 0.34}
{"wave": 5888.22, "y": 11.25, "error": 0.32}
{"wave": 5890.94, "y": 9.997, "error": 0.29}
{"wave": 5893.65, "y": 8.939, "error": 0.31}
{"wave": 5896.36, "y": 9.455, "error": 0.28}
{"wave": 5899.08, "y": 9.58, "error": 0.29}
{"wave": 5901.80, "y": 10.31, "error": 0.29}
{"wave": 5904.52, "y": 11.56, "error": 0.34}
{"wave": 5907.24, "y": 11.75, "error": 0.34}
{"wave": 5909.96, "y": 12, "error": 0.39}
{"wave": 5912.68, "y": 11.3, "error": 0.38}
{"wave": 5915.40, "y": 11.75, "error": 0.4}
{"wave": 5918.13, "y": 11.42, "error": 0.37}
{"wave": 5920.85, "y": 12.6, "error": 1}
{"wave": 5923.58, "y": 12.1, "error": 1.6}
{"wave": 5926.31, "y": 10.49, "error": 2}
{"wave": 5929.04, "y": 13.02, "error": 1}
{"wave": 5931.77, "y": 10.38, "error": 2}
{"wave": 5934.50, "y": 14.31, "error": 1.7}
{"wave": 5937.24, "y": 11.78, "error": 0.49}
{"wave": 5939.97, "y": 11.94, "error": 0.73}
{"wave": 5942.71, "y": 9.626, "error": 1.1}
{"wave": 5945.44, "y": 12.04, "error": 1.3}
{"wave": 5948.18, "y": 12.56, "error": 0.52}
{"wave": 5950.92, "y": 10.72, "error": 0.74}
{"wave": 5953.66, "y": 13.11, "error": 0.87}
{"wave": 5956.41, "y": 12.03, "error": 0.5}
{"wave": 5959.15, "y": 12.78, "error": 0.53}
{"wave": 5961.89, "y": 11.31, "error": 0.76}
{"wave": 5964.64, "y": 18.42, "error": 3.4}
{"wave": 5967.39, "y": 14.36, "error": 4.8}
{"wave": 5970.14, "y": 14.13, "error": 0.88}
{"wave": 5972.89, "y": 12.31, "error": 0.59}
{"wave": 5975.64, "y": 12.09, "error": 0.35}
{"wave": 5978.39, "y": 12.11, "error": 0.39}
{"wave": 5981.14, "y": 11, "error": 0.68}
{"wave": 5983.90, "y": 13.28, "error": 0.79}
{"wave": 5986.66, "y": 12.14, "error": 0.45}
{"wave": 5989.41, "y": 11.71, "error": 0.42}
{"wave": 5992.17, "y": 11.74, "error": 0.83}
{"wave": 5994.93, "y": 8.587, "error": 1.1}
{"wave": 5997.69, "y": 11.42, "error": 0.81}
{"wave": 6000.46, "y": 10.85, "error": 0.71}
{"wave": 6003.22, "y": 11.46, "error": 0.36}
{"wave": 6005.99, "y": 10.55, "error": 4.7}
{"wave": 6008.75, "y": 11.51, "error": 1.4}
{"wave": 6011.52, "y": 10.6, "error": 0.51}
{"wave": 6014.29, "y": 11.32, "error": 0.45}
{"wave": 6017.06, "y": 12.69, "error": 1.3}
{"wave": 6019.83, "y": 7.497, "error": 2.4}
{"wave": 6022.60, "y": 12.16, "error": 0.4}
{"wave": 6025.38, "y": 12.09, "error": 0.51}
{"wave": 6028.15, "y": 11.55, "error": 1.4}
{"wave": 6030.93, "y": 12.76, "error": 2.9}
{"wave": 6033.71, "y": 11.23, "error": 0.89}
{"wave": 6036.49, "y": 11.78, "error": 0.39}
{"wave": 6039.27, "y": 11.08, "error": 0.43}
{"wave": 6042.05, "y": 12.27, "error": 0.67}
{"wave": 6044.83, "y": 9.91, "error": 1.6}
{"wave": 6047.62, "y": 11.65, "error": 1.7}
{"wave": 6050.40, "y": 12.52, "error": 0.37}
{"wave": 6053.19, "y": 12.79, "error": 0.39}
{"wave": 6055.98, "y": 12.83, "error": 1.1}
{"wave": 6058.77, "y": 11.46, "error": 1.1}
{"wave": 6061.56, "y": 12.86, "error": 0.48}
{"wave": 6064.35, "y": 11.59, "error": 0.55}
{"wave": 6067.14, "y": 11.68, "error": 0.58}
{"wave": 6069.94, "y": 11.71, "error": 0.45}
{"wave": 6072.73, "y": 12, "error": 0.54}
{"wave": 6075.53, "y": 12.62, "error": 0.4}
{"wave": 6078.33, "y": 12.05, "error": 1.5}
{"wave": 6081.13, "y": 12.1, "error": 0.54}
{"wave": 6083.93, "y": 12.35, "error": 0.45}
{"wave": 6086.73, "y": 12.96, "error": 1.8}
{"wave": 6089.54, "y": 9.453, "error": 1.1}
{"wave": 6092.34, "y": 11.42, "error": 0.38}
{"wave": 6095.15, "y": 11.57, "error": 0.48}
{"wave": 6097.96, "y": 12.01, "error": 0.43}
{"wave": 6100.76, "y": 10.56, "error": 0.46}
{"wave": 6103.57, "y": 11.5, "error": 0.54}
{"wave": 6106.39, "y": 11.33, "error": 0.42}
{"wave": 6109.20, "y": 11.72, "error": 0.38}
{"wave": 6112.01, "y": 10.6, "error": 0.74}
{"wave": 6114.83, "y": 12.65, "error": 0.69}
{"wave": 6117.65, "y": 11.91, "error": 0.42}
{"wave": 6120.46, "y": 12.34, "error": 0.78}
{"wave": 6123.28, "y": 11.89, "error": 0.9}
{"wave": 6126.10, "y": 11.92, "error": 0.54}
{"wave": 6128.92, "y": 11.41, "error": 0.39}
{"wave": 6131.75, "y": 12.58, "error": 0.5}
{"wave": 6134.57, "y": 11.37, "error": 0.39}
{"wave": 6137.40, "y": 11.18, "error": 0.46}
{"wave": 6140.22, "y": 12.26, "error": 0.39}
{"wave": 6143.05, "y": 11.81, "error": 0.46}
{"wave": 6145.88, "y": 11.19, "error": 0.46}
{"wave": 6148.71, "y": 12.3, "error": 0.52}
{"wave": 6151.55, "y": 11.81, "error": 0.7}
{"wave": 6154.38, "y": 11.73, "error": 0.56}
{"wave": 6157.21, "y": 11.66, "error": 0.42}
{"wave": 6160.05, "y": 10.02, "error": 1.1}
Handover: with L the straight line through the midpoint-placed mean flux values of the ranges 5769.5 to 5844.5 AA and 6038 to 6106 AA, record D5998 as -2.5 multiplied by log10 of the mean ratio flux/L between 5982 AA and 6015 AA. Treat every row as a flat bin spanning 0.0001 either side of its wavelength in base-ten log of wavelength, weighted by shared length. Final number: 0.03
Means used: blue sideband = 11.1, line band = 11.3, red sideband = 11.8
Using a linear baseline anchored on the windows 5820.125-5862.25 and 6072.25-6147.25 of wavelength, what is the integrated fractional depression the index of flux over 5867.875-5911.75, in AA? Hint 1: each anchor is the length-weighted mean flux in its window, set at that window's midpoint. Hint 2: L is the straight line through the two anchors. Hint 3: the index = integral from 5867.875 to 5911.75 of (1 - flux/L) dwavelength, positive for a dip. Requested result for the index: 1.48 AA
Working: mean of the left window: 11.2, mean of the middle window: 10.9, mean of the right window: 11.7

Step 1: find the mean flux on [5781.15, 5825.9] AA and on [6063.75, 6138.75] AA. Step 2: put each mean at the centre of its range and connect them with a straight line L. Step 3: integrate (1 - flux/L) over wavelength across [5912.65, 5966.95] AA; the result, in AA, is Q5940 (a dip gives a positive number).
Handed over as -4.4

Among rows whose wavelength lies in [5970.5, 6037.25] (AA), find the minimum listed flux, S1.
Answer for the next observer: 7.497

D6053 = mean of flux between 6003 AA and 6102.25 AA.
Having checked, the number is 11.6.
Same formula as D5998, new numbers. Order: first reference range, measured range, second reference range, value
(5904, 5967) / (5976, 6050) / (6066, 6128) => 0.06 mag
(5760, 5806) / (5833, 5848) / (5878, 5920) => -0.08 mag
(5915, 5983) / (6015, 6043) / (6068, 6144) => 0.05 mag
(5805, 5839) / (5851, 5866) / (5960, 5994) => 0.09 mag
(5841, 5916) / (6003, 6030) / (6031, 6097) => 0.05 mag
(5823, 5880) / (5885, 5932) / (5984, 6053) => 0.02 mag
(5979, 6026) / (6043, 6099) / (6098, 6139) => -0.04 mag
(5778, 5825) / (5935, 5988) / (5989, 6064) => -0.11 mag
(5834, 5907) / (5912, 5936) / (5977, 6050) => -0.08 mag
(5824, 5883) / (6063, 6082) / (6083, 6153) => -0.03 mag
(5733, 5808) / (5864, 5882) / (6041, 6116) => -0.03 mag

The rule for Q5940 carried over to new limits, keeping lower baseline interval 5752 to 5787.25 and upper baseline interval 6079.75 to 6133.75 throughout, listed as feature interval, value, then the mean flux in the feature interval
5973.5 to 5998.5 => -0.7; 11.6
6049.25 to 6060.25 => -0.8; 12.4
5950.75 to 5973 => -4.4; 13.4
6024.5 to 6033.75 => -0.5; 12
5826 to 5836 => -0.5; 11.3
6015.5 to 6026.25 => 0.3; 11.1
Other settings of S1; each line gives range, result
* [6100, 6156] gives 10.56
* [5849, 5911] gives 8.939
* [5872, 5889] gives 11.03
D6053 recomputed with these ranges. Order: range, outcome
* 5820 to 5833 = 11.2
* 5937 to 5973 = 12.7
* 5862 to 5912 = 10.9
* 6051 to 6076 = 12.2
